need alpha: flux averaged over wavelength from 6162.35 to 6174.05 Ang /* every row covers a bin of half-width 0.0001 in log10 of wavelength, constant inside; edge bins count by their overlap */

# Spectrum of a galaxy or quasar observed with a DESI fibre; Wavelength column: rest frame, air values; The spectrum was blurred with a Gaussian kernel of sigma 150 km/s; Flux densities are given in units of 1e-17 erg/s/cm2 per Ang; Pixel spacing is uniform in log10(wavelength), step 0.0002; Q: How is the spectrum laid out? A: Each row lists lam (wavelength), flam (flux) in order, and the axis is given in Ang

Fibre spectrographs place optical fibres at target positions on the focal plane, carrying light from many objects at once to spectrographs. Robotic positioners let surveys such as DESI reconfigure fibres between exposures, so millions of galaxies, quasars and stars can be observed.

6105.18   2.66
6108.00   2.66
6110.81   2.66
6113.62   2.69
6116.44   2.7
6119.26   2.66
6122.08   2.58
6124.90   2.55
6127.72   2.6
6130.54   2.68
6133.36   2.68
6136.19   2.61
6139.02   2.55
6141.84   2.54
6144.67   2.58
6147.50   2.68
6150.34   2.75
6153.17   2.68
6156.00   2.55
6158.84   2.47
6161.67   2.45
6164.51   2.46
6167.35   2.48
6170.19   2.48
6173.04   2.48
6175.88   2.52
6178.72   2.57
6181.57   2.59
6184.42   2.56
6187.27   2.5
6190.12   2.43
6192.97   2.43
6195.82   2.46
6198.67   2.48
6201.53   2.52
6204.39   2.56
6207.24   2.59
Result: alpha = 2.47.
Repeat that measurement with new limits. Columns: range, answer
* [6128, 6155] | 2.64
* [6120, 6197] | 2.55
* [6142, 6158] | 2.63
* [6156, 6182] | 2.5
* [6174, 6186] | 2.56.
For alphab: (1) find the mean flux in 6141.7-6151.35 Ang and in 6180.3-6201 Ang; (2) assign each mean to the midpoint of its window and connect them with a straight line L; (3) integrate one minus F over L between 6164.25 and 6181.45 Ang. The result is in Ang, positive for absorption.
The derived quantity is 0.3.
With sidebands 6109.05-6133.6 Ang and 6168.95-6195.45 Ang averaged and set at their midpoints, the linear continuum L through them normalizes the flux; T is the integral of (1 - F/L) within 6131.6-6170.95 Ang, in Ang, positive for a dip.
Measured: 0.1 Ang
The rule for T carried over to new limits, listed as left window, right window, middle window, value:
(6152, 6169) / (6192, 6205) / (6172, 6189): -0.2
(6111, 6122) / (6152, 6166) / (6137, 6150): -0.1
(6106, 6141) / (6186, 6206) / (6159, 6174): 0.4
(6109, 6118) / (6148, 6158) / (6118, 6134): 0.3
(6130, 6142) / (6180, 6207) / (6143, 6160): -0.2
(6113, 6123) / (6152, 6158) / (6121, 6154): 0.0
